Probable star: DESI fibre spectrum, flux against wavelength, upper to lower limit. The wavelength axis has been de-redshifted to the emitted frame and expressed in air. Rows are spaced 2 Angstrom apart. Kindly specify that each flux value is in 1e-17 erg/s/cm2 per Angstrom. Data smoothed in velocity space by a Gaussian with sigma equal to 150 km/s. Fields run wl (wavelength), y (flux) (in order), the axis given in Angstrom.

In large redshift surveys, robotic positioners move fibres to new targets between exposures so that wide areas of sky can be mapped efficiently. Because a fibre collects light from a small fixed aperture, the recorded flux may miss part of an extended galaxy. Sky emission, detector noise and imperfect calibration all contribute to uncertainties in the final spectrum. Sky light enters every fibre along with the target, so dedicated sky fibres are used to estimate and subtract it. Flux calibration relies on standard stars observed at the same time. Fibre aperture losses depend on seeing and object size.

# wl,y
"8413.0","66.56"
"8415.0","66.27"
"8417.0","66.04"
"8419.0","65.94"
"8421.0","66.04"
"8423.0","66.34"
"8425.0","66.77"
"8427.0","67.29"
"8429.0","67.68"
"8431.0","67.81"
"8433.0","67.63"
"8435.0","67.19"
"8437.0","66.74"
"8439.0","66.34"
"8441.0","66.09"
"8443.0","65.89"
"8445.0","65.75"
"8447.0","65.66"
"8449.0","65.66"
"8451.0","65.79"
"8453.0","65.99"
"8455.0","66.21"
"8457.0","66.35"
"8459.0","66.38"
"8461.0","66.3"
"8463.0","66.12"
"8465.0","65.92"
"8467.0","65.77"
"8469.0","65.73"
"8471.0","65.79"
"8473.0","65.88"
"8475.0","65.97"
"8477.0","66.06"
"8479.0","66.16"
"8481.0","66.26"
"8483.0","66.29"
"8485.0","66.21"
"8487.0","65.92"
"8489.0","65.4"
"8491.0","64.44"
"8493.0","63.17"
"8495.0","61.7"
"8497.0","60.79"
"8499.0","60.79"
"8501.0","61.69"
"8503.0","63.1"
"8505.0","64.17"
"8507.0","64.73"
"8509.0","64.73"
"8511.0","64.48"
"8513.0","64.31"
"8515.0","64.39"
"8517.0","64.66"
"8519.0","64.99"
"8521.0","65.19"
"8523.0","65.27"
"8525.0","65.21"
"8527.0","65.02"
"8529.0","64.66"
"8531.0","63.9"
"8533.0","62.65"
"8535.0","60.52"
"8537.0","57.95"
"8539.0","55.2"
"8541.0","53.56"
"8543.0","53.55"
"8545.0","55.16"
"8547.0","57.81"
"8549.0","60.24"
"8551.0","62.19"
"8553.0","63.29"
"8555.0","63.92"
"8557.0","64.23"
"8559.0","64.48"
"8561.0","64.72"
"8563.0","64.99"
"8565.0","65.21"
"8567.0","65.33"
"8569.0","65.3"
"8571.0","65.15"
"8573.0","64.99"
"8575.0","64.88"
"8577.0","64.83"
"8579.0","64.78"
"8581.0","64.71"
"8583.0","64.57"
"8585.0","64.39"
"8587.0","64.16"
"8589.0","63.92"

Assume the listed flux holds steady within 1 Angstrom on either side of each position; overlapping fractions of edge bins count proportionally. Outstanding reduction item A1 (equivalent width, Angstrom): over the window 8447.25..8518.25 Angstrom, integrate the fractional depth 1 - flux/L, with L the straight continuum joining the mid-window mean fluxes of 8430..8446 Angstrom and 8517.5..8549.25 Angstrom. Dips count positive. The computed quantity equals -1.2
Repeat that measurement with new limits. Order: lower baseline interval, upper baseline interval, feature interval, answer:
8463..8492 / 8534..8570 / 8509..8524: -0.34 Angstrom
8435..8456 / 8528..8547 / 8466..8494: -1.07 Angstrom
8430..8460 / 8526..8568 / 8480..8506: 0.07 Angstrom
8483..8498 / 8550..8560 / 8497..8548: 1.58 Angstrom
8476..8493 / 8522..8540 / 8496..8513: 0.28 Angstrom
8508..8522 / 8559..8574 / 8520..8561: 2.26 Angstrom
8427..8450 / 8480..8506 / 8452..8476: -0.26 Angstrom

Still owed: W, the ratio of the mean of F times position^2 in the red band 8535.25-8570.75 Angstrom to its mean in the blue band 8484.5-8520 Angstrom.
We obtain 0.97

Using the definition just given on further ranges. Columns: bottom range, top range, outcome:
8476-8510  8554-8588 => 1.03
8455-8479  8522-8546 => 0.93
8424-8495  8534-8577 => 0.95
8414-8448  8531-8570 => 0.94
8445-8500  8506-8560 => 0.96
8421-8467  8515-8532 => 0.99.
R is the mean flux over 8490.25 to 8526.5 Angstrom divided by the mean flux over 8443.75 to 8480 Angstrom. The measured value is 0.97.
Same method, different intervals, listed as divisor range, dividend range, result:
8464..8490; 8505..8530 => 0.98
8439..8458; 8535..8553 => 0.87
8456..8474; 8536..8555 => 0.88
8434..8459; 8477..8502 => 0.97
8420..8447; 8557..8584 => 0.97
